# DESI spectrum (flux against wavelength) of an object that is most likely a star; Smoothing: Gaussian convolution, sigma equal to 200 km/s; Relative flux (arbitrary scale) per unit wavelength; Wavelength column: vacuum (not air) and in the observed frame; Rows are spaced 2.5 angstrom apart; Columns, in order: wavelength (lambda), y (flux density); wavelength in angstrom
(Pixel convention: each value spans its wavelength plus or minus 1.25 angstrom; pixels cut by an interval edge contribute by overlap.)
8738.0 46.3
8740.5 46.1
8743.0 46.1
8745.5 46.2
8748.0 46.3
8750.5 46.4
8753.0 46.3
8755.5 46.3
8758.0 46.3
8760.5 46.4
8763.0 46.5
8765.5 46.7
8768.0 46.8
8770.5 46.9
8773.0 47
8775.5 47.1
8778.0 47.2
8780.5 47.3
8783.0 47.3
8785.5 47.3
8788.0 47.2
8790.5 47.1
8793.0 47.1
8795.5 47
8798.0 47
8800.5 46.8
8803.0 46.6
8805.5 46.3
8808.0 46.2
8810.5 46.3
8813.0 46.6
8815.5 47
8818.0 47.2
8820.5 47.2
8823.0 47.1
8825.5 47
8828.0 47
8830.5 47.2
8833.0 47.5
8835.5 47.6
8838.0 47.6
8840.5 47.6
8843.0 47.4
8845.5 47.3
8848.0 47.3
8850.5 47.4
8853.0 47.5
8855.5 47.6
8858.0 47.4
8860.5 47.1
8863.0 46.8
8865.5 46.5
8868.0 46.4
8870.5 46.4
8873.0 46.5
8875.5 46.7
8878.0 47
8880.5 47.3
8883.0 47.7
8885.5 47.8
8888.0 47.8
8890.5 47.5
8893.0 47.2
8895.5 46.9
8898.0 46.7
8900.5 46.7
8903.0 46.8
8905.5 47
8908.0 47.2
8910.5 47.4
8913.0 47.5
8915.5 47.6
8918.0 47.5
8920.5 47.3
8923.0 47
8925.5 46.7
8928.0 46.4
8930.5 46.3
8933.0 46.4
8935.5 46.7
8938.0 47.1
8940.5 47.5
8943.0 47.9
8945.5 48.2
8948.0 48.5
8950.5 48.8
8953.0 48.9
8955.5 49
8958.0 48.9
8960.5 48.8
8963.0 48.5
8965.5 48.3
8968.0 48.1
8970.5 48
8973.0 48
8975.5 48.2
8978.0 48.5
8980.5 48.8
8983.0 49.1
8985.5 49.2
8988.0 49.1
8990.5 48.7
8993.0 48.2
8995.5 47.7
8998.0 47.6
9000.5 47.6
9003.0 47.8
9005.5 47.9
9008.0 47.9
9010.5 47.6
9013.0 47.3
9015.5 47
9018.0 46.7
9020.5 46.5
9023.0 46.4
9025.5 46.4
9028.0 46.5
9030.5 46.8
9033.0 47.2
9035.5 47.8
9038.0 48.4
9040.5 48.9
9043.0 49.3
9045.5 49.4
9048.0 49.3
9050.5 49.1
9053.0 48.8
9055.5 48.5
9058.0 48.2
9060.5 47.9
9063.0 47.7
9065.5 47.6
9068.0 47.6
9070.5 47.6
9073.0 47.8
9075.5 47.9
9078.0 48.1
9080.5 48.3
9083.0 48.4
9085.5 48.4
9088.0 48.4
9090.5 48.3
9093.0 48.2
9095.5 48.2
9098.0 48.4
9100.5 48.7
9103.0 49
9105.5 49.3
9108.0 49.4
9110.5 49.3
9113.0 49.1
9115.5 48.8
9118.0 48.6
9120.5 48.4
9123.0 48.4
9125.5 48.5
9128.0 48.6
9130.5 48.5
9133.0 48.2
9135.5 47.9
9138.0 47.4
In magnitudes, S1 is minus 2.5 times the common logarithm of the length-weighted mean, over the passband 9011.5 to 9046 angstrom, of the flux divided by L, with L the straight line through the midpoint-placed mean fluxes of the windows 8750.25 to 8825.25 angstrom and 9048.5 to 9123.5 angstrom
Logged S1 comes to 0.02 mag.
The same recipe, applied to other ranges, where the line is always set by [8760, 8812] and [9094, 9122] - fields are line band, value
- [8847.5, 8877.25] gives 0.01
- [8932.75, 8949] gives 0.01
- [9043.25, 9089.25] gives 0.01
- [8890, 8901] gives 0.01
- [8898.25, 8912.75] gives 0.01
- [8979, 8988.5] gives -0.02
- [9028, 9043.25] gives 0.01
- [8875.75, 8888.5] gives 0.00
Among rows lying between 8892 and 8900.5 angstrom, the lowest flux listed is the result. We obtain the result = 46.7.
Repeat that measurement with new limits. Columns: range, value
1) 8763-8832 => 46.2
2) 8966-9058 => 46.4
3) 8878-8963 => 46.3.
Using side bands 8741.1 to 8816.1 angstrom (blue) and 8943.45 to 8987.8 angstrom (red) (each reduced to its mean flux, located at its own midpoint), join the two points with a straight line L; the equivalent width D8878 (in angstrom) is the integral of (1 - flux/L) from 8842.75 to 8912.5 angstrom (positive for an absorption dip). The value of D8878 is 0.8 angstrom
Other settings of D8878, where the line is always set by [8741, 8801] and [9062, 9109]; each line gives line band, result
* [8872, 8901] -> 0.1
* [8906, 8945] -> 0.3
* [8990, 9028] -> 0.4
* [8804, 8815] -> 0.1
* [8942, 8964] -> -0.5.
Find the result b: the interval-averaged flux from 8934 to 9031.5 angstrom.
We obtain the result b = 47.9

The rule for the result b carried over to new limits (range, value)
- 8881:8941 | 47.1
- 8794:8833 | 46.9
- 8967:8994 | 48.5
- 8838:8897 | 47.2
